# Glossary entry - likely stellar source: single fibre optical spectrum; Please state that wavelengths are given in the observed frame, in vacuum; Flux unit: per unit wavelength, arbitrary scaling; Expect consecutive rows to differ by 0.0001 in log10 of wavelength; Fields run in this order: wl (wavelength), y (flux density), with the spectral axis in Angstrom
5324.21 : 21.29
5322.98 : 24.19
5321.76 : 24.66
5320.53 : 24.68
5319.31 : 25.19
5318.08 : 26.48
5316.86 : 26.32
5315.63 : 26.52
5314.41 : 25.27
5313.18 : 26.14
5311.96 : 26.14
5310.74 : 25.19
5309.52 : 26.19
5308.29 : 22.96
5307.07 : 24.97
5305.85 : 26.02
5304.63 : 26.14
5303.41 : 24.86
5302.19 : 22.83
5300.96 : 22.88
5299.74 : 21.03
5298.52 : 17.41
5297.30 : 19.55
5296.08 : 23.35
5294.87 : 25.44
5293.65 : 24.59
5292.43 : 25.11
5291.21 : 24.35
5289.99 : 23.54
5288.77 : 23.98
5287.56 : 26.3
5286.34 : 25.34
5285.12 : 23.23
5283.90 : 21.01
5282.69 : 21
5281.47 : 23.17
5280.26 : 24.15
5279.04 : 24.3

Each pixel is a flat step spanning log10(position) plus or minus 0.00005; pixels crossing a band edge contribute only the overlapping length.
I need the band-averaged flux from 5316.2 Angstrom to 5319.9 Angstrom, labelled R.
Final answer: 26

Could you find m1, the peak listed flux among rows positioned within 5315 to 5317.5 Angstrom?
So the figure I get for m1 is 26.52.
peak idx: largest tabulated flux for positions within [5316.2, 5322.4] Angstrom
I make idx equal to 26.48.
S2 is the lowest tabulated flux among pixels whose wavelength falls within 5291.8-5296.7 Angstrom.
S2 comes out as 23.35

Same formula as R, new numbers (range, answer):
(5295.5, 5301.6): 20.8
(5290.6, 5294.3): 24.7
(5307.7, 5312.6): 25.1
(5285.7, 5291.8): 24.7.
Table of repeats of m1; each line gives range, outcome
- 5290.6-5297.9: 25.44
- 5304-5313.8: 26.19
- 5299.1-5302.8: 22.88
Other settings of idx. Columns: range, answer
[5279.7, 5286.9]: 25.34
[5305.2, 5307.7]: 26.02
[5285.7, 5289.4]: 26.3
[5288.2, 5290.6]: 23.98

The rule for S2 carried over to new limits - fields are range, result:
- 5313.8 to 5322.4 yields 24.66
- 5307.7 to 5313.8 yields 22.96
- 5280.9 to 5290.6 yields 21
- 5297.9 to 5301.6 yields 17.41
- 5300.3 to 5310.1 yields 22.83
